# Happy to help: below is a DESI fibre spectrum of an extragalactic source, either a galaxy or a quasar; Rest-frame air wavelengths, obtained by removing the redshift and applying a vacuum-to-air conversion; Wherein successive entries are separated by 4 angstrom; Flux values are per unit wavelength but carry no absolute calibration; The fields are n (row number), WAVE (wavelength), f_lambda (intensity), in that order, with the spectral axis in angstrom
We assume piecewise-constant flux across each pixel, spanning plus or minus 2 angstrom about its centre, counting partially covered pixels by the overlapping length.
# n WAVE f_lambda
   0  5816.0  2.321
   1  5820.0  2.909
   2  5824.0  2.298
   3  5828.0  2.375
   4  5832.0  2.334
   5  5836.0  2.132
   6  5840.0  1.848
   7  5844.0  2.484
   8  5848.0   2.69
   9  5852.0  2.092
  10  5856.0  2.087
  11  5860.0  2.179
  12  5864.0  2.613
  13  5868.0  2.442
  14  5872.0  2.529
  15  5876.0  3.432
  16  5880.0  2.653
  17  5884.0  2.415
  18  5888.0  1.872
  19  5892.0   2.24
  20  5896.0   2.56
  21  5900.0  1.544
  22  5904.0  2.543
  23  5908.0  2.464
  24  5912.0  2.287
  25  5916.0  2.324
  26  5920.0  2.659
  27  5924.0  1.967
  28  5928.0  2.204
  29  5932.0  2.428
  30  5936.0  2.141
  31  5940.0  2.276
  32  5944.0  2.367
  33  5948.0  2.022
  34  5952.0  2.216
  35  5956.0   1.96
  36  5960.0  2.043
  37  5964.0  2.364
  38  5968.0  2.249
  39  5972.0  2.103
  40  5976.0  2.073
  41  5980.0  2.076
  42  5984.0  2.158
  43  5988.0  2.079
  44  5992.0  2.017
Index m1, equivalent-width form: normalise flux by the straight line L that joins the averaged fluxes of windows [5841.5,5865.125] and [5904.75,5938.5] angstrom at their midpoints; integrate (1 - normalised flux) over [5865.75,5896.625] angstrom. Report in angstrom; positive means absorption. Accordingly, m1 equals -2.5 angstrom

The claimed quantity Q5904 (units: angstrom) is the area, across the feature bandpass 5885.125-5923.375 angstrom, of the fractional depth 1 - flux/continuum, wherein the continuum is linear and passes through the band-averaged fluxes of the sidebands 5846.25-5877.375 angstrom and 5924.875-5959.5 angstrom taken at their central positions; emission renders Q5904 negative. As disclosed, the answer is 0.9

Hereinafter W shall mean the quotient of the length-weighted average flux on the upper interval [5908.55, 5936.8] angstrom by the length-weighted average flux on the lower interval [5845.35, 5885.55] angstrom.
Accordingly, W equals 0.9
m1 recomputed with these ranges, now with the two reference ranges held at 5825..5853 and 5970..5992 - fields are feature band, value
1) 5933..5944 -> -0.55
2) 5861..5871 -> -1.08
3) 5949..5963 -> 0.23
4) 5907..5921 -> -1.49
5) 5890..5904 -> 0.19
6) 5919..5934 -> -0.87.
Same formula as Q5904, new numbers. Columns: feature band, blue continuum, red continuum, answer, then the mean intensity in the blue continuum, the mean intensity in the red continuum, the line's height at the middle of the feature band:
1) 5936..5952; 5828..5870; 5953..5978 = -0.3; 2.29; 2.14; 2.16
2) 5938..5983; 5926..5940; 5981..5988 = 0.6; 2.26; 2.12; 2.19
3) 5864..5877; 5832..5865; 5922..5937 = -2.8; 2.26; 2.19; 2.24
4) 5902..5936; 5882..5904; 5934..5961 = -3.0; 2.16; 2.15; 2.16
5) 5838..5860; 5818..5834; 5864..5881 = 3.2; 2.48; 2.75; 2.61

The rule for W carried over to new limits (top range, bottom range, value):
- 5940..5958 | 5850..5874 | 0.93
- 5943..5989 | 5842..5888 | 0.86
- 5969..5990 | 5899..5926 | 0.92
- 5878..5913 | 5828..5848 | 1.01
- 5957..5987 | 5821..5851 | 0.92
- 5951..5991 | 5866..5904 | 0.88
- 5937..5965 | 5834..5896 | 0.91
